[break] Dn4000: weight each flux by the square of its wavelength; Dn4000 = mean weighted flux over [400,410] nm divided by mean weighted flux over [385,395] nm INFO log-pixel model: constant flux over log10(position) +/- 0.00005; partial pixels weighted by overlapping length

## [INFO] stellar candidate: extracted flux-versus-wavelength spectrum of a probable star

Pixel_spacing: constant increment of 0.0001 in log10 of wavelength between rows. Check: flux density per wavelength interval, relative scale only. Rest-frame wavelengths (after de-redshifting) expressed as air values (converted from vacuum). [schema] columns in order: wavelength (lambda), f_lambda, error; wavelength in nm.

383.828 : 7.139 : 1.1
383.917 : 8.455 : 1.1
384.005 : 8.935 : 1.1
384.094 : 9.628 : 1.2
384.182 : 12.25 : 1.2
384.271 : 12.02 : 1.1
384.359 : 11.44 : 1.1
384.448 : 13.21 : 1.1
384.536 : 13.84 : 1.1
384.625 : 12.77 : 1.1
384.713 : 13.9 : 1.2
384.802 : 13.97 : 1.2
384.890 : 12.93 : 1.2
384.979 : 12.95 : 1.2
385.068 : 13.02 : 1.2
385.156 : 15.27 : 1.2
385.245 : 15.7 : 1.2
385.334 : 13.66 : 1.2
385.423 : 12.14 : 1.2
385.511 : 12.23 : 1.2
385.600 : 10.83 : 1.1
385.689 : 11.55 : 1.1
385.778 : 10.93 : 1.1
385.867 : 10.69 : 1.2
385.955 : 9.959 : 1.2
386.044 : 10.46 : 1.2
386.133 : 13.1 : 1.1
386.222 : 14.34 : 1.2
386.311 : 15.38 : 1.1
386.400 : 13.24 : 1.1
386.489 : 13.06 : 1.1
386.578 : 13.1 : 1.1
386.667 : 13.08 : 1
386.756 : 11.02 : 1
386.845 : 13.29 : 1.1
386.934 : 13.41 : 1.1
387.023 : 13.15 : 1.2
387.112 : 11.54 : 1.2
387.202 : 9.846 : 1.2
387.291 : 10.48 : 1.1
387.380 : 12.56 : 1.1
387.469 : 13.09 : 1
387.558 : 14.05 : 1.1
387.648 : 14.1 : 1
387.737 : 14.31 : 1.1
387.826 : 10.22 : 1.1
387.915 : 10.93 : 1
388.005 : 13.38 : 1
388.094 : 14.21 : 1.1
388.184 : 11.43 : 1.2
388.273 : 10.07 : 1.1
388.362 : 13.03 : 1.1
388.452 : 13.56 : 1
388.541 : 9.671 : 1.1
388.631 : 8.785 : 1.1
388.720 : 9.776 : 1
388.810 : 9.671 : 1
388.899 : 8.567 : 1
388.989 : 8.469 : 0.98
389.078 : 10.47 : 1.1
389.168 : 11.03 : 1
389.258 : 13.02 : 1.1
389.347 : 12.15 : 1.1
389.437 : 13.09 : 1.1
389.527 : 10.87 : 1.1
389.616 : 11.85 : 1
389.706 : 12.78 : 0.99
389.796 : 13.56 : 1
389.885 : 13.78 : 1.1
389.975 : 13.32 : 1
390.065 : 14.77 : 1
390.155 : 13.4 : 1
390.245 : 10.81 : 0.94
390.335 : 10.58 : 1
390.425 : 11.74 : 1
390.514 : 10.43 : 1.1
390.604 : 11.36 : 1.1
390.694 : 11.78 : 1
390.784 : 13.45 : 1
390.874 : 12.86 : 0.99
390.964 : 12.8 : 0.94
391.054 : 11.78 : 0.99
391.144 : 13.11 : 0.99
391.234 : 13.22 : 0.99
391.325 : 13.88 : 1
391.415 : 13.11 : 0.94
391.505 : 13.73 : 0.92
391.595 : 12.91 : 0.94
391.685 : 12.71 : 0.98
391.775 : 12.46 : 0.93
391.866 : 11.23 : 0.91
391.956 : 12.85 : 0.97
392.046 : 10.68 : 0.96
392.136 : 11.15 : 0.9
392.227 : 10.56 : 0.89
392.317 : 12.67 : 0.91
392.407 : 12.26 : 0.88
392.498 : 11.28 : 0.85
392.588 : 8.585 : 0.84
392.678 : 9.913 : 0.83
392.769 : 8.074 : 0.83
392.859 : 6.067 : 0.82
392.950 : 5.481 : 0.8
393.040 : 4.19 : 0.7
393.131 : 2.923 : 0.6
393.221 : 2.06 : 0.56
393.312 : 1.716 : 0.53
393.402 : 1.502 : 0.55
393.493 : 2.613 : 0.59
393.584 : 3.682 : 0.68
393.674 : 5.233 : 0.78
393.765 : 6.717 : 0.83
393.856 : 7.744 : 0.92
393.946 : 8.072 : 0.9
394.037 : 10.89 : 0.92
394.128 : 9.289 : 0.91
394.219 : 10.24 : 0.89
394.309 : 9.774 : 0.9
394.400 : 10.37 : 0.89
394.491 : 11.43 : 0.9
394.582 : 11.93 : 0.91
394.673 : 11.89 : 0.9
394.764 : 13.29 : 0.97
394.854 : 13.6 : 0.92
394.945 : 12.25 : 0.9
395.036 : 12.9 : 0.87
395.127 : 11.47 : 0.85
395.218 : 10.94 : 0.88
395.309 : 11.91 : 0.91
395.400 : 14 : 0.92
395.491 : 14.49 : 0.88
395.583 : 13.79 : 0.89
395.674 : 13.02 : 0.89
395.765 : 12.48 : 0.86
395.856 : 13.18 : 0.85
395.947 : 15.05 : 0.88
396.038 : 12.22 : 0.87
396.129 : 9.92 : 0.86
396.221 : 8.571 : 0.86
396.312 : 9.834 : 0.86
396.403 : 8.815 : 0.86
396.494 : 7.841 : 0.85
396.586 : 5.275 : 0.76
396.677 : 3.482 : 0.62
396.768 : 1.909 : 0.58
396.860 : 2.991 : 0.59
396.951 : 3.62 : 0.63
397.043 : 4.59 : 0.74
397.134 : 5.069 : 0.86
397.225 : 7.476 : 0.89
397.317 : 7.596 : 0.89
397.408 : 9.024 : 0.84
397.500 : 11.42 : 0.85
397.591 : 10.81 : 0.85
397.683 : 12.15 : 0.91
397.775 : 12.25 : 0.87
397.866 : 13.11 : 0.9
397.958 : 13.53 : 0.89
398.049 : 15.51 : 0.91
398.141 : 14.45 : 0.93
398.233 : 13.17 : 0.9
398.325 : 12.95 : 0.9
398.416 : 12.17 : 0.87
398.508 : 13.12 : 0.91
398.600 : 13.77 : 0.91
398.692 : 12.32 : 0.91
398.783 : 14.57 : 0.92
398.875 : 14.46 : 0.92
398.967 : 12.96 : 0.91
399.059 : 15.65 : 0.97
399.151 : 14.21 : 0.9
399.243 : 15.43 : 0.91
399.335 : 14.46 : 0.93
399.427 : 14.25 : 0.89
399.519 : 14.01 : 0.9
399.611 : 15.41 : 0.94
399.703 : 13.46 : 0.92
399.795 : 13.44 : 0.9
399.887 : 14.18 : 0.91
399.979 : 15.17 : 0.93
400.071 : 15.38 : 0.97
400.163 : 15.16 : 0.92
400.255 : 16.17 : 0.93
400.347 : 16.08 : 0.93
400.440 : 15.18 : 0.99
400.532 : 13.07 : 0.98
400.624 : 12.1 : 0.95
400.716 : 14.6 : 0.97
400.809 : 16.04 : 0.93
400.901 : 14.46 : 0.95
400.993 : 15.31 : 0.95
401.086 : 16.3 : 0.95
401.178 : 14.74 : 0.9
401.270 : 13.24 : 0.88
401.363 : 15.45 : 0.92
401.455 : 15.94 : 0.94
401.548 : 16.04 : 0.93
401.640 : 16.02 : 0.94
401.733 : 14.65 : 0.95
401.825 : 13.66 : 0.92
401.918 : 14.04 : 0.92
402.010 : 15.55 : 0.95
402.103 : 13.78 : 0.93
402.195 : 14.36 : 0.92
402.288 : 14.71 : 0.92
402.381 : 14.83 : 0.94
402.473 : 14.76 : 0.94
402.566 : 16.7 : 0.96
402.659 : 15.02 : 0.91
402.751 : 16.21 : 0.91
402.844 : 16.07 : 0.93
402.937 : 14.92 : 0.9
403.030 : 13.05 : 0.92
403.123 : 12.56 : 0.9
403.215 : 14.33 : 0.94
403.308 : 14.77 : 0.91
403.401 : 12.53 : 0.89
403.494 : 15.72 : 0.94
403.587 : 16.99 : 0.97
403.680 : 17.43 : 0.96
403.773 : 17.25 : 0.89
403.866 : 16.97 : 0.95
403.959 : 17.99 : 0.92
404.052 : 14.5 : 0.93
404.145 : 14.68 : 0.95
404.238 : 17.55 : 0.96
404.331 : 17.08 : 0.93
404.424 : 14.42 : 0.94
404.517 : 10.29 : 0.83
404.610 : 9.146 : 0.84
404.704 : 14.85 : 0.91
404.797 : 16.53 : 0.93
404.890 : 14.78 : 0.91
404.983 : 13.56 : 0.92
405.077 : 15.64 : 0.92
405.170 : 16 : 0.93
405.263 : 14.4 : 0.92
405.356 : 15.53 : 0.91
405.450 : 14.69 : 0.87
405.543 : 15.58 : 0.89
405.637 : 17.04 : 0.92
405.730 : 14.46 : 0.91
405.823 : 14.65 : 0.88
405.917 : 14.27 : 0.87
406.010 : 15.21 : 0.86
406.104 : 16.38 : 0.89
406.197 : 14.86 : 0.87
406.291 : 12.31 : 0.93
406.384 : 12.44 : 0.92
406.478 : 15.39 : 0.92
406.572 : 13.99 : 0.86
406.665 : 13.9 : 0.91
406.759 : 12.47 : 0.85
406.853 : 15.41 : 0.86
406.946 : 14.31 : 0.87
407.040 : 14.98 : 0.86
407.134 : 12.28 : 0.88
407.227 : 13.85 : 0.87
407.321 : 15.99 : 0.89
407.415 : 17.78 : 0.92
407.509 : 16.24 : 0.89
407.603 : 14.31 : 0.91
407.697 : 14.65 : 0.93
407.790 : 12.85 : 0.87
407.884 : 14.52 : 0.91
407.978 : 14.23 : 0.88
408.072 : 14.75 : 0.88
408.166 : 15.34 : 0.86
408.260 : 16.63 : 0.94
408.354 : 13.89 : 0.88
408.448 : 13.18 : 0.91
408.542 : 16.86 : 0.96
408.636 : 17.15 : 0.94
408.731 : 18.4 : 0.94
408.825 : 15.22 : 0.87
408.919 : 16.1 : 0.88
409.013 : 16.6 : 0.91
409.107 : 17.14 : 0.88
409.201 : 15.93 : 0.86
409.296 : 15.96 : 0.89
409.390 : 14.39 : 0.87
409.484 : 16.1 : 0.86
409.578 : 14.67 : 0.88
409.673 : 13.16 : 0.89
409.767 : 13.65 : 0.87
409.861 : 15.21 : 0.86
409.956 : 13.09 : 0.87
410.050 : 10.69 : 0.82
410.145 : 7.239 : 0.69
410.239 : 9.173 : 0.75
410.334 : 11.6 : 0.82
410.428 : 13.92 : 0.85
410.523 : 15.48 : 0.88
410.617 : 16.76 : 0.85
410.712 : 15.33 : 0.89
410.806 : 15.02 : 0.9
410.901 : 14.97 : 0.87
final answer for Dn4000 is 1.5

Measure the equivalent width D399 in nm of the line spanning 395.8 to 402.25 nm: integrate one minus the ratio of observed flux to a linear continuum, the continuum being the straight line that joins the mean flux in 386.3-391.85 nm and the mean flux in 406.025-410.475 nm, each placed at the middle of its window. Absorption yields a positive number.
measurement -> 0.42 nm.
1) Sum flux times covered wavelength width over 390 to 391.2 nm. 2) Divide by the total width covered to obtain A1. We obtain 12.2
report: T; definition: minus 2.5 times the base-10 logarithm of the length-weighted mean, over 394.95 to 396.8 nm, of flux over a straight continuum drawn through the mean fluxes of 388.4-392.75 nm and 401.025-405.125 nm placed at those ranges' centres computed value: 0.23 mag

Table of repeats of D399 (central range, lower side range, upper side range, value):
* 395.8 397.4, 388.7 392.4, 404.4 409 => 0.67 nm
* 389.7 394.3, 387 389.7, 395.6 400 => 0.60 nm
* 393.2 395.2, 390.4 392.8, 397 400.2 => 0.58 nm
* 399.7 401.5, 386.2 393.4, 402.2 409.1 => -0.13 nm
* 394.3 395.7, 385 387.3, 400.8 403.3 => 0.15 nm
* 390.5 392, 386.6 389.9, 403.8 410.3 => -0.04 nm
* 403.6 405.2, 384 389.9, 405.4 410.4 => -0.12 nm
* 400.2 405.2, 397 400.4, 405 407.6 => -0.38 nm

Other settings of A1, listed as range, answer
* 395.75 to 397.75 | 8.31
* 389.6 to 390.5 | 12.6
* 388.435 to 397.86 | 10.1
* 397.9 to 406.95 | 14.7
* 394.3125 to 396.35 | 12.2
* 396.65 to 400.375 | 12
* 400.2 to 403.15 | 14.9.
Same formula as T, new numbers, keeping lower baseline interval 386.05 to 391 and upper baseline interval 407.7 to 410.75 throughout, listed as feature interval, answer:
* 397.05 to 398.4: 0.183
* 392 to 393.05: 0.315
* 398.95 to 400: -0.078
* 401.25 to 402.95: -0.103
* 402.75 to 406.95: -0.061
